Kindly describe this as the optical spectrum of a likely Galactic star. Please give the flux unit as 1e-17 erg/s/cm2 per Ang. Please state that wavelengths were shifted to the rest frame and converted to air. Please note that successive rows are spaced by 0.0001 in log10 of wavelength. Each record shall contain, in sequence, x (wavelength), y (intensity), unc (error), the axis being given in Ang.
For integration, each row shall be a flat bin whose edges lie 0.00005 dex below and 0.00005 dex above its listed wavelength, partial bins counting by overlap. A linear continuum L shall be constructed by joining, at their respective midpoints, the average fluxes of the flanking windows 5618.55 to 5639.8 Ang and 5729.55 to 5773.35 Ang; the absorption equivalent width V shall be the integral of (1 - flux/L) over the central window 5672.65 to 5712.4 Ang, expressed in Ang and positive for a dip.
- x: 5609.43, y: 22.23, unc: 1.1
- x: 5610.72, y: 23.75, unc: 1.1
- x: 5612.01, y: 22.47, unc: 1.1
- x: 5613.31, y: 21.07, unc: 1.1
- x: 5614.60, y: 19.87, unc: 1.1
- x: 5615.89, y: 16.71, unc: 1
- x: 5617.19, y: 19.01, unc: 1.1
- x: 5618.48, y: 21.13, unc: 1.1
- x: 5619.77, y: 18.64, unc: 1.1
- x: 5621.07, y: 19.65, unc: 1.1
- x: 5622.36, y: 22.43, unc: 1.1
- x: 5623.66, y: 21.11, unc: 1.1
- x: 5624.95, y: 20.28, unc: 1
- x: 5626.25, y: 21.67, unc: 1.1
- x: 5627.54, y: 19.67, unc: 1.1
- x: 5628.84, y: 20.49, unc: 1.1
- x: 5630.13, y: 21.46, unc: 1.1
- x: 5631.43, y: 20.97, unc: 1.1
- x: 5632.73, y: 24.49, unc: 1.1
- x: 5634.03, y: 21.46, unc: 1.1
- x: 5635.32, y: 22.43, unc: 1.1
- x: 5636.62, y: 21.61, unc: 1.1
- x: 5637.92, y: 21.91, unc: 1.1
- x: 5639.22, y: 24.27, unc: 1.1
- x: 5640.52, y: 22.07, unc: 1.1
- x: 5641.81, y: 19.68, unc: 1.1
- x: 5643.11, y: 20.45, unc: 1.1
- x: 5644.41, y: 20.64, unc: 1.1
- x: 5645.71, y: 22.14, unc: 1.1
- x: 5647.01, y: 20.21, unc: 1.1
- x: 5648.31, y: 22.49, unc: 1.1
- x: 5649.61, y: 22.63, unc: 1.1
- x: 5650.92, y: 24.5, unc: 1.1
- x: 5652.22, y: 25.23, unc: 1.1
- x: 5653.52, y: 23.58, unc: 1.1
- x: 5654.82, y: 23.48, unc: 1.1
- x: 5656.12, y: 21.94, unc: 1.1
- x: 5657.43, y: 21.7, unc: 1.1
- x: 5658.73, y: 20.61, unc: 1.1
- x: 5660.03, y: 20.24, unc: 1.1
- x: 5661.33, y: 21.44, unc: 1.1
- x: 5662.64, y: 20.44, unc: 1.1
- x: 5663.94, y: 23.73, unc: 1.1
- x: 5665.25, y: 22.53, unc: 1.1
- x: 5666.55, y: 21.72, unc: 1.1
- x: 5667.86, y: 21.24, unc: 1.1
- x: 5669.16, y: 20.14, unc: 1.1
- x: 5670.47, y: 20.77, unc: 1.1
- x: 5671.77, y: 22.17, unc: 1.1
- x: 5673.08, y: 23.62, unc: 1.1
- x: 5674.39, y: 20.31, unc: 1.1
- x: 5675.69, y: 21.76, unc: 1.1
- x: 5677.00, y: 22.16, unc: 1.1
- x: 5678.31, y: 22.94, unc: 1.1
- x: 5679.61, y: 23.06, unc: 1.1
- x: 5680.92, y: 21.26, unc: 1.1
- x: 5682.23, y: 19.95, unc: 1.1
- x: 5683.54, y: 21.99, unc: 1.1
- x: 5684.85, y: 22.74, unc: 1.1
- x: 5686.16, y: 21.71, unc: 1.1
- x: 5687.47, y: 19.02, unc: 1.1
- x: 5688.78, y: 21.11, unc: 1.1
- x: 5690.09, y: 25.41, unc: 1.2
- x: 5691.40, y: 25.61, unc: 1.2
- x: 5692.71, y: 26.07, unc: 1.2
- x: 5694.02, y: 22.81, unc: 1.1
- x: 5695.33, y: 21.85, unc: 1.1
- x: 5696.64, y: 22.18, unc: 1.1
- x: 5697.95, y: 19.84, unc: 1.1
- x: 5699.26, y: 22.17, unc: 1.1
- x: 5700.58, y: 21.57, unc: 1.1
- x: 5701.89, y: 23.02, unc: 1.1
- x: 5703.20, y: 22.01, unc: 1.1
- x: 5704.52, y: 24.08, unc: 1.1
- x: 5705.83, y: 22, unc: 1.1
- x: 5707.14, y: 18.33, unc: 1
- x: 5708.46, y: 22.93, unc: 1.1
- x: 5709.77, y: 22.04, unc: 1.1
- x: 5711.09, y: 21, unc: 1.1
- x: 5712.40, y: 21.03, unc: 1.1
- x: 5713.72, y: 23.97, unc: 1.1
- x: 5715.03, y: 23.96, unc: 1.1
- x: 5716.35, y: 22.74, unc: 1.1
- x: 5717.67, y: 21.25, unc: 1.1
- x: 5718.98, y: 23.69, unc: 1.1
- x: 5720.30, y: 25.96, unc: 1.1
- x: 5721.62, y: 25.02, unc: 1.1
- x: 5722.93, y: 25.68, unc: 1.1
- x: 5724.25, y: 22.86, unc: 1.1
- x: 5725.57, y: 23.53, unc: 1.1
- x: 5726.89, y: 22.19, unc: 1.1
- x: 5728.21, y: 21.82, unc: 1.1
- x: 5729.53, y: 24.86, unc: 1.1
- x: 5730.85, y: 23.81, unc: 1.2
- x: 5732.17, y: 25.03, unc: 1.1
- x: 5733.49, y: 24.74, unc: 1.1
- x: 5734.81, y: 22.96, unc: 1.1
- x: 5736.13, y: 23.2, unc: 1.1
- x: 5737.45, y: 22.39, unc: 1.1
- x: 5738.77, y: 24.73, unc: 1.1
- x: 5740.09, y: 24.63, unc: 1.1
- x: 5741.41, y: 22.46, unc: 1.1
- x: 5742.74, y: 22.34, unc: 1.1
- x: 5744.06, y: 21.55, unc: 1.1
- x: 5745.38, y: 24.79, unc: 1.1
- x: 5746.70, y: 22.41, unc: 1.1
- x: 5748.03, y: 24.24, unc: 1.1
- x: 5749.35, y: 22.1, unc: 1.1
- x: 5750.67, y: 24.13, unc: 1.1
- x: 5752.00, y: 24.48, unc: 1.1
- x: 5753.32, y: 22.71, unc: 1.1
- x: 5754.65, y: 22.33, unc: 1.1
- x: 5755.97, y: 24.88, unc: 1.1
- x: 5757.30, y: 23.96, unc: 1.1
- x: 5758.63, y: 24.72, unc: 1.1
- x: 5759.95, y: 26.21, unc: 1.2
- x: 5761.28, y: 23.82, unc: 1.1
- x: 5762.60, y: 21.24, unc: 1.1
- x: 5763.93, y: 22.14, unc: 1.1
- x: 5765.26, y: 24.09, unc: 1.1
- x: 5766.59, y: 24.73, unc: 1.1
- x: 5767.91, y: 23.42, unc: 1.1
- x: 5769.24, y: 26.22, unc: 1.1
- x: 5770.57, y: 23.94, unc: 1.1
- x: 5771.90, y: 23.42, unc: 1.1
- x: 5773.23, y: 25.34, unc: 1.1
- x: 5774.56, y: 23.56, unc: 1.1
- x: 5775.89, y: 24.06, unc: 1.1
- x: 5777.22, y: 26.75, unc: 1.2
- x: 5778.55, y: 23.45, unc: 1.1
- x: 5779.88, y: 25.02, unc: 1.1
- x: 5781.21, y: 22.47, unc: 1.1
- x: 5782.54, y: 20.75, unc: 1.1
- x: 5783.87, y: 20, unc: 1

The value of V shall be 0.84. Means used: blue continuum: 21.4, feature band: 22.1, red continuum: 23.7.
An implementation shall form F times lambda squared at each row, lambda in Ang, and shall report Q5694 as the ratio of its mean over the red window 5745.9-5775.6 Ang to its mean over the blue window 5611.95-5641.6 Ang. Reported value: 1.2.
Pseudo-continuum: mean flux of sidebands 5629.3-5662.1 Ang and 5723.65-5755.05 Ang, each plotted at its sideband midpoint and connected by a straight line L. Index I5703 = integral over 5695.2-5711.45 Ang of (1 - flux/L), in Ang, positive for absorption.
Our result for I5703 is 0.8 Ang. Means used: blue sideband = 22.1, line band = 21.8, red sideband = 23.4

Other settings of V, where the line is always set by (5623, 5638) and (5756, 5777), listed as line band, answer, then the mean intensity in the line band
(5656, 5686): 0.78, 21.7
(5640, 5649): 0.26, 21.1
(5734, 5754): 0.34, 23.3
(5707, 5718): 0.46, 22.1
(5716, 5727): -0.24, 23.8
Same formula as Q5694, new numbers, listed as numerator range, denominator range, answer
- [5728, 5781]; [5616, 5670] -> 1.15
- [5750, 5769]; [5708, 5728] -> 1.04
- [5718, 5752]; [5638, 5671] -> 1.11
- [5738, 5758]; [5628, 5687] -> 1.10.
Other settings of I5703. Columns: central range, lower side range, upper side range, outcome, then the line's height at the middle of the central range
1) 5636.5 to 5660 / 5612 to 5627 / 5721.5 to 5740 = -1.10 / 21.2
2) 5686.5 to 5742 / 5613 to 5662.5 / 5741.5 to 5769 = -0.47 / 22.8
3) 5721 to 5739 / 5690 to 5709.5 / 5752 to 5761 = -0.26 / 23.4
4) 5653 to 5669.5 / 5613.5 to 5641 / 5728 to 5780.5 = 0.00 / 21.8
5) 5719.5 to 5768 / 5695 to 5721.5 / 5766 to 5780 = -0.32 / 23.5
